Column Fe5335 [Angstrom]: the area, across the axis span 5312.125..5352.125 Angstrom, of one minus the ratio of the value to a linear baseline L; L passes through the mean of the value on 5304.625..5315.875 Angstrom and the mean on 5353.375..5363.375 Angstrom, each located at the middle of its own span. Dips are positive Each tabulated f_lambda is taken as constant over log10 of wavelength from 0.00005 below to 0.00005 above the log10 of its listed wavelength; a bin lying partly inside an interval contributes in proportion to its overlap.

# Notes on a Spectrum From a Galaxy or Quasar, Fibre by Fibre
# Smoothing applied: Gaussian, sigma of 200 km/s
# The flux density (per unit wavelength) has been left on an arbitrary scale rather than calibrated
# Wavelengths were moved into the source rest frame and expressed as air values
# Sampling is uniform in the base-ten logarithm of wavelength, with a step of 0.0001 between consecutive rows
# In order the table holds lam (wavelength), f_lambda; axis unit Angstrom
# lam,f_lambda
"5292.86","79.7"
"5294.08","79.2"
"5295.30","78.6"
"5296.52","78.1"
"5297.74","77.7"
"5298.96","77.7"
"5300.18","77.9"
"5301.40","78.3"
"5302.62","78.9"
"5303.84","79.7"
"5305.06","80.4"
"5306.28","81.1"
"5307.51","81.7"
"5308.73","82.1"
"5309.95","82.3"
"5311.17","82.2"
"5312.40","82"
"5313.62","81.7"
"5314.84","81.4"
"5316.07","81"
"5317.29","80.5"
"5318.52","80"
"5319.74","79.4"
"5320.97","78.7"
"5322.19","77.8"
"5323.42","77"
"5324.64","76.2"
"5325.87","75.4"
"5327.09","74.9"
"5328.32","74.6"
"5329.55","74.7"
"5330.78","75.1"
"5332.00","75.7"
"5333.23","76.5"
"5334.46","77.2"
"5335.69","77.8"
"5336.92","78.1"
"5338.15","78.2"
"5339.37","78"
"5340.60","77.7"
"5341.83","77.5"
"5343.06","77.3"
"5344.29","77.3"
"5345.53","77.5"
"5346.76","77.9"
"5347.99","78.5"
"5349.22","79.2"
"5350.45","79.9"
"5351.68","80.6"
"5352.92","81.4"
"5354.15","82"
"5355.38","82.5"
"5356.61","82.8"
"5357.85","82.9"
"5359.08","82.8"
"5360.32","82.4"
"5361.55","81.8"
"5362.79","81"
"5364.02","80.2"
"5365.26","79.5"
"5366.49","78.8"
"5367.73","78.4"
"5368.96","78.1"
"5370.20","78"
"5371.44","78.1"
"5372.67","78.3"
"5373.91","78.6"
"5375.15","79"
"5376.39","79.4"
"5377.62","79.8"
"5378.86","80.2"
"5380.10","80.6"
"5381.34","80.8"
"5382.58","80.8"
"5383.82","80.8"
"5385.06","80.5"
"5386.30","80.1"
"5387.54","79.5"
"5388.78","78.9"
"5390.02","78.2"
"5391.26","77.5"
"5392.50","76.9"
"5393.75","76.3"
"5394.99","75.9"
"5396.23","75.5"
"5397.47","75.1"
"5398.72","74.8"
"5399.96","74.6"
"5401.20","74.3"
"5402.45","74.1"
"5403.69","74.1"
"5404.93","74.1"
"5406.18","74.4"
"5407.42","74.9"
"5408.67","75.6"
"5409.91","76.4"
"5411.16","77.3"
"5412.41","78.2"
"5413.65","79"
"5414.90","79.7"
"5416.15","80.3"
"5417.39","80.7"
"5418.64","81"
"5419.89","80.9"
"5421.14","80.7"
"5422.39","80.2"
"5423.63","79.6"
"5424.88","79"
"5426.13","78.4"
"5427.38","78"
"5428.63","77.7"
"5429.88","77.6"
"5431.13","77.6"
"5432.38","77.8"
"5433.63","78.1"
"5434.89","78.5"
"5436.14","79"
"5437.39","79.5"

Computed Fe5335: 1.91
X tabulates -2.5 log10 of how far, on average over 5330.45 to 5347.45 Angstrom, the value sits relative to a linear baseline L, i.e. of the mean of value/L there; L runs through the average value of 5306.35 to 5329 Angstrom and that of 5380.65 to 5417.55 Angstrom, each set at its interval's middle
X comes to 0.02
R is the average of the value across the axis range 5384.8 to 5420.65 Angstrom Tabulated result 77.2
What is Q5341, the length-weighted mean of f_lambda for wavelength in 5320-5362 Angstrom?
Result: 78.5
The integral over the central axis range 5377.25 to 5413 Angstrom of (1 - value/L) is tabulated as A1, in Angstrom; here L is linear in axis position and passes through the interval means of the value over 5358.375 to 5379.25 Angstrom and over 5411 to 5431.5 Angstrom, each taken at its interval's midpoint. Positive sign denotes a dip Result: 1.01 Angstrom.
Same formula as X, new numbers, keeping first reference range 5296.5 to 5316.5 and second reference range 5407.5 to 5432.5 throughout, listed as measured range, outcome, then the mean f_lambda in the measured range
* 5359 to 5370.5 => -0.01 mag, 80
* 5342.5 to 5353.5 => 0.01 mag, 78.8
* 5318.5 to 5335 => 0.05 mag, 76.6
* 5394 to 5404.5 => 0.06 mag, 74.9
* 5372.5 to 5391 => -0.01 mag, 79.7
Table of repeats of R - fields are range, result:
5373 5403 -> 78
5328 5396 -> 78.9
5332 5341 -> 77.5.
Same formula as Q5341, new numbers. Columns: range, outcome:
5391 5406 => 75.2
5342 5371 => 80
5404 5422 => 78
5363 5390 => 79.5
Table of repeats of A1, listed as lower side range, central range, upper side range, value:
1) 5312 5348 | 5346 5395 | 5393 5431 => -1.4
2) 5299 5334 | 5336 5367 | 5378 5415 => -0.7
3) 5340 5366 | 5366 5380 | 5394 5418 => 0.0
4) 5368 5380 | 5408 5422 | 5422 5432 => -0.1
